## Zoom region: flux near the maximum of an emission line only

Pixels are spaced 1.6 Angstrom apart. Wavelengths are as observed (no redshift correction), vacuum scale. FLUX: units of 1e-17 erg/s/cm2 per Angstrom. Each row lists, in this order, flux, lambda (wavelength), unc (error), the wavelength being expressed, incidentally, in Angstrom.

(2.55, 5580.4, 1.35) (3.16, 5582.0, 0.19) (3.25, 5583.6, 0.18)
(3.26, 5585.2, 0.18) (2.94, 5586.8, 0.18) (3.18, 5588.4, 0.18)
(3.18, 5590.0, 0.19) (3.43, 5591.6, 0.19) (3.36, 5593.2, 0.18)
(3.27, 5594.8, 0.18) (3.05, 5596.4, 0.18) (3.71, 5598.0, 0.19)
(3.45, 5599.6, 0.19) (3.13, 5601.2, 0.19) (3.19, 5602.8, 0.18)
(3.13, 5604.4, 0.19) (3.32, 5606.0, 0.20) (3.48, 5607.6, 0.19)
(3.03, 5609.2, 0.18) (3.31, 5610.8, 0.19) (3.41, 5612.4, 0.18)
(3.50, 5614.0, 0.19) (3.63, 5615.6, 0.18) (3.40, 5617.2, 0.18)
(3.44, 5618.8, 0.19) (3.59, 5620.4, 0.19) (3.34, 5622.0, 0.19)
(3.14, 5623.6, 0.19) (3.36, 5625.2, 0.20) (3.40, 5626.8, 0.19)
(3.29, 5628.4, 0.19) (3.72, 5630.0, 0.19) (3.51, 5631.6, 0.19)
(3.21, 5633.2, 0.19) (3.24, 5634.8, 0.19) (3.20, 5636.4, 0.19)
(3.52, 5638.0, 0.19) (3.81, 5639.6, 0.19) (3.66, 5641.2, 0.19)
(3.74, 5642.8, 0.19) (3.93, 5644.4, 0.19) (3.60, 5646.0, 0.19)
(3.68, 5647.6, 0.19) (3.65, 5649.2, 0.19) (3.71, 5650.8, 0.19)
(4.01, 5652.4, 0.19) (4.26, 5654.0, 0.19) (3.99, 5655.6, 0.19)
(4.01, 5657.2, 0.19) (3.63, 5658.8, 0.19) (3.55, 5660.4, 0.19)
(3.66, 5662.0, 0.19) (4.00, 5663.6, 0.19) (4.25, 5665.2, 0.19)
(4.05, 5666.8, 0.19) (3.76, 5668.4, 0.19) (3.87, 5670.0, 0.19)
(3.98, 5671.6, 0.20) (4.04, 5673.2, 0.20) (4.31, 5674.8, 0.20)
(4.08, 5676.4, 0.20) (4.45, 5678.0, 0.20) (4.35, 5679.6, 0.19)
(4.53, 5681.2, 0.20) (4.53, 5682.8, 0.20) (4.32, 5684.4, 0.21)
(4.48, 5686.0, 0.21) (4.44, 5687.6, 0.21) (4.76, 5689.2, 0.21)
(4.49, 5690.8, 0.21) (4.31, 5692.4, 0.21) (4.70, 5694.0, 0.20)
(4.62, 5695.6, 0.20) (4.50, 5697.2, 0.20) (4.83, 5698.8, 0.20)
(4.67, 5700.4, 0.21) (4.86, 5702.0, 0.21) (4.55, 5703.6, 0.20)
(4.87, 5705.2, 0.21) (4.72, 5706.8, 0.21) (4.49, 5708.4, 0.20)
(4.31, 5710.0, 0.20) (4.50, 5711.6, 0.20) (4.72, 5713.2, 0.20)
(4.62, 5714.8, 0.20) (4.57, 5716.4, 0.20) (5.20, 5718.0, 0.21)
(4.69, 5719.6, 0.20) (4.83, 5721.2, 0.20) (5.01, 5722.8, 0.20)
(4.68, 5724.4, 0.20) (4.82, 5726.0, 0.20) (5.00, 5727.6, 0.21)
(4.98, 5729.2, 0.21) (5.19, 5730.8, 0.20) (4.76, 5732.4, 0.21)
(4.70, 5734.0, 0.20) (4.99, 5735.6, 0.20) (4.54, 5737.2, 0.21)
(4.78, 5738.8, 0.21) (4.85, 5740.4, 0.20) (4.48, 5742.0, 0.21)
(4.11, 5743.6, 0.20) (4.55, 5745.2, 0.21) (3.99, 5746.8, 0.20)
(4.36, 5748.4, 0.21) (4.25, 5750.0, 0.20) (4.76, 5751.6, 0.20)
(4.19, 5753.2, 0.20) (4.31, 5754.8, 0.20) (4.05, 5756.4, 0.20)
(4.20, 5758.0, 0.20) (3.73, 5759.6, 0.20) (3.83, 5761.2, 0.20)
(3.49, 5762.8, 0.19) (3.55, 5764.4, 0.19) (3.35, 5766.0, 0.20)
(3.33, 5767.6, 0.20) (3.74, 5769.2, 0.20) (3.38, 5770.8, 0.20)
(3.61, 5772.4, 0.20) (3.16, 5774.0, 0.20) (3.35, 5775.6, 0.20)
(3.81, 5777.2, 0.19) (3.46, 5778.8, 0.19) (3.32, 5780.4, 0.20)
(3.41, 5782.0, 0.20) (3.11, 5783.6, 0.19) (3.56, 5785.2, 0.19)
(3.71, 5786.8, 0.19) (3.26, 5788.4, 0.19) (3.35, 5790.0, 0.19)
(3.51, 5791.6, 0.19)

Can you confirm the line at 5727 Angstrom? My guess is C III] 1909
